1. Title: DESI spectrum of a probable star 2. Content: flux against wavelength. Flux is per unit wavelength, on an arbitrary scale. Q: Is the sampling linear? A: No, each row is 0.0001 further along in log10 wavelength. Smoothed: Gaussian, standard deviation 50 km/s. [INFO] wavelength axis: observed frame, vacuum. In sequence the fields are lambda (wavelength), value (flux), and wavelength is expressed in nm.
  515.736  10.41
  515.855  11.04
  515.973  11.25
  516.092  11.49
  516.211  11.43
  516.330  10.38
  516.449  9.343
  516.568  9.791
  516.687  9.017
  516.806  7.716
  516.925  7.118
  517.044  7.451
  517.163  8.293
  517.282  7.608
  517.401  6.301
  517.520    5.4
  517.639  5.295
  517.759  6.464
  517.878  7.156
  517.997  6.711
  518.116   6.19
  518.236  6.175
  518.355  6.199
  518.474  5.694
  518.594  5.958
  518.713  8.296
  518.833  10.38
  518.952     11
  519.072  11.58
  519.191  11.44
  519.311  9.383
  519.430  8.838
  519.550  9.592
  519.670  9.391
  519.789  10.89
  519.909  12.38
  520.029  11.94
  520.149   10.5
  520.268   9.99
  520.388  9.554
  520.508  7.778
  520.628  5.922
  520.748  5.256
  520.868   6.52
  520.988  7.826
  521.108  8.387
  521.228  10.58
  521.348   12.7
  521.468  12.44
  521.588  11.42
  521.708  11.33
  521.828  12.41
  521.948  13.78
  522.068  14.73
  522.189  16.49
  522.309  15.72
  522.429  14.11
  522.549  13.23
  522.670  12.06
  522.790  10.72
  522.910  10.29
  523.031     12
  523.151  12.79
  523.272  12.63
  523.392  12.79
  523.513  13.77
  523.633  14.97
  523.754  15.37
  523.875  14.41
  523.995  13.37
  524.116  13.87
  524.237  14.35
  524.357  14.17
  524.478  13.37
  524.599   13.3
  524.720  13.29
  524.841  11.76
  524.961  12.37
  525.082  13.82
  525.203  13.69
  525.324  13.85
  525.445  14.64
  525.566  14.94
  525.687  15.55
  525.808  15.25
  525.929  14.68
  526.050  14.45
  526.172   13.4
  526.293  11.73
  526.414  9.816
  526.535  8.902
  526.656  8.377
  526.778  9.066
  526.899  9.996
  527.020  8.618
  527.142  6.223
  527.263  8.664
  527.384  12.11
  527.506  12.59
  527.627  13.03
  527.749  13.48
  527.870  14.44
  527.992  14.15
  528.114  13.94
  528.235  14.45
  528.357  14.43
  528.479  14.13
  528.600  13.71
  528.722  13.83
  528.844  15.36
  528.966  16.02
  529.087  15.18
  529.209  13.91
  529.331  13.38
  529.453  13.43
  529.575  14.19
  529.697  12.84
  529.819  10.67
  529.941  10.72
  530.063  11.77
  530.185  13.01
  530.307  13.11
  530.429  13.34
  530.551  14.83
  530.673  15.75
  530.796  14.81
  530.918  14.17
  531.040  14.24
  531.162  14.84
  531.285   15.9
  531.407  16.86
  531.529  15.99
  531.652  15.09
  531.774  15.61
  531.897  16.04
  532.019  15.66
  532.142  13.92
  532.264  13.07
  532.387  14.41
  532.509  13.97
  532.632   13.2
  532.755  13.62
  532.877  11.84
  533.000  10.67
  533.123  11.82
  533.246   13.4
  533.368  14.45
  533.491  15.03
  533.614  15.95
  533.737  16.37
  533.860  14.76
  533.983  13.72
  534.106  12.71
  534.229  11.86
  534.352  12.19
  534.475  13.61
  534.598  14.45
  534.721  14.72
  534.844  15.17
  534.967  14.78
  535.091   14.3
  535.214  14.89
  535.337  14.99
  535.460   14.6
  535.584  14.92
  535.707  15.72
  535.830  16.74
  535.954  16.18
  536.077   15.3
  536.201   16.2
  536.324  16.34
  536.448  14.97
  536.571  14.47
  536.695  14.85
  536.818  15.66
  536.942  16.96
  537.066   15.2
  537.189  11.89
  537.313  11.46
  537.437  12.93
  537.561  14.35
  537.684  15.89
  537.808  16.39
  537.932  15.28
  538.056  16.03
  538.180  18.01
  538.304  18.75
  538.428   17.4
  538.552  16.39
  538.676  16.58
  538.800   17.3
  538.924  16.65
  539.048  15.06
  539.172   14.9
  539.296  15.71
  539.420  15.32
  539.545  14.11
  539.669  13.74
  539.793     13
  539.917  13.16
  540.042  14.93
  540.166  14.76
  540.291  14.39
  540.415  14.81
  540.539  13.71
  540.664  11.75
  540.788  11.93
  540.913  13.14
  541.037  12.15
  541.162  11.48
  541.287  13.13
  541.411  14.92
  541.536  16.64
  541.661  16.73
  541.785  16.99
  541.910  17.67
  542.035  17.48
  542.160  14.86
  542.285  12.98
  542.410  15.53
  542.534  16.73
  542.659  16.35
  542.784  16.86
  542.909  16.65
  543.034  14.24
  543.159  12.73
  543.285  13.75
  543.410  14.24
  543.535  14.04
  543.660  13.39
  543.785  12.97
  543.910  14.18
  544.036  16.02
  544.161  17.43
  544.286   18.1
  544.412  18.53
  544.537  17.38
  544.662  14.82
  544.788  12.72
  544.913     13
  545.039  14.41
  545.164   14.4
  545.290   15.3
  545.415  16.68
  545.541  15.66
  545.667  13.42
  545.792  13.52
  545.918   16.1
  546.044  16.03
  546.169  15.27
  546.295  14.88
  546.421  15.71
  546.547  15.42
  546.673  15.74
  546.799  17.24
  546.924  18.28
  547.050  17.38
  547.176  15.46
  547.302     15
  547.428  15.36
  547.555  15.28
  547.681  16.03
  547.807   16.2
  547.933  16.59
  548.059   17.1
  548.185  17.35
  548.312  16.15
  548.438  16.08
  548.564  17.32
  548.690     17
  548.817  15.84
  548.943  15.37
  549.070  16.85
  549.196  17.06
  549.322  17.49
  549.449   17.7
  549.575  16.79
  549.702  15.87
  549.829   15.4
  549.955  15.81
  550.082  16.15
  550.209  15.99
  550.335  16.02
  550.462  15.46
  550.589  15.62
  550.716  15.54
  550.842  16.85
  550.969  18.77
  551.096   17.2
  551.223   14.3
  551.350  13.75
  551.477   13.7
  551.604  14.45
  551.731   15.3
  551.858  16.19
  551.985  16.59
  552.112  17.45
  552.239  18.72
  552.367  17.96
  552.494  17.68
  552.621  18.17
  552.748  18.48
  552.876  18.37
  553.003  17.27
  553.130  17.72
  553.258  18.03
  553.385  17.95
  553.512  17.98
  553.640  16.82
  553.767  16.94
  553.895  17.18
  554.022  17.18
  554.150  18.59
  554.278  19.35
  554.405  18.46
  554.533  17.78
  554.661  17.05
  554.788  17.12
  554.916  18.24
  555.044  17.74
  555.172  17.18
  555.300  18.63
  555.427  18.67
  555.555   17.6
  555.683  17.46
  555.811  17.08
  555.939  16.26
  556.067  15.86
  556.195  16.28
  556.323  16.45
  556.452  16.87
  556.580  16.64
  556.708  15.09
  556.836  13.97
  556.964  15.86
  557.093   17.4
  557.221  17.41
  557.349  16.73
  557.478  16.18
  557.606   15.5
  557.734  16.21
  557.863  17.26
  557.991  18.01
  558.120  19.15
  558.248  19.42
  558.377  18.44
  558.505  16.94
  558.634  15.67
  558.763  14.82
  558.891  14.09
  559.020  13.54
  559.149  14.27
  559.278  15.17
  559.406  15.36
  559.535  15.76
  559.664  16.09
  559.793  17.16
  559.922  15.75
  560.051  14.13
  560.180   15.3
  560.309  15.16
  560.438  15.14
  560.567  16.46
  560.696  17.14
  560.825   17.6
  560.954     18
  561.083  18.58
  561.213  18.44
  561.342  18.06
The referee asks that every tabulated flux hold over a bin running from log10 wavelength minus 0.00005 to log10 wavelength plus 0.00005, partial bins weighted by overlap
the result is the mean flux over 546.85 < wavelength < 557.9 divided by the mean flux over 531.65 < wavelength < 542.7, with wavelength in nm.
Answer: 1.1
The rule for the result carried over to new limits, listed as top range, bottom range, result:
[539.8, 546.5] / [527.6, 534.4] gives 1.06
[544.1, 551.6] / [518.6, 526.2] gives 1.32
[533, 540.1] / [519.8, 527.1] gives 1.23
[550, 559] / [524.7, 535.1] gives 1.25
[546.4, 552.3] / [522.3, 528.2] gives 1.28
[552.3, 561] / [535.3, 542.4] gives 1.12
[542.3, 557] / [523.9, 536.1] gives 1.19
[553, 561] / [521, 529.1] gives 1.30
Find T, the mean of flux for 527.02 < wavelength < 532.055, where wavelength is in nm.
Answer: 13.7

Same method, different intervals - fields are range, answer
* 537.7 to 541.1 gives 15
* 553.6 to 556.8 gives 17.3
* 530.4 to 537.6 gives 14.5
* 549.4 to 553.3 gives 16.5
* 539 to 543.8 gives 14.6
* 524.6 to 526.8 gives 12.8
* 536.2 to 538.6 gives 15.4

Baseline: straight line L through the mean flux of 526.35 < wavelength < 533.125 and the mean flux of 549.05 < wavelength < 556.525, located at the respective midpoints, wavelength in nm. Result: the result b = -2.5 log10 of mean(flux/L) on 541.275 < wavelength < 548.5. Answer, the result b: 0.006 mag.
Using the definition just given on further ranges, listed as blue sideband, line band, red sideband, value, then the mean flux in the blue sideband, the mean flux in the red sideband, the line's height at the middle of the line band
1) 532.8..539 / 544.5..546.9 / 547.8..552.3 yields 0.05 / 14.9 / 16.3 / 15.9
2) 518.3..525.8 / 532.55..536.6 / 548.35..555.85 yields -0.04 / 11.7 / 17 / 13.9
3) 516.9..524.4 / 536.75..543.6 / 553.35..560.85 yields -0.09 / 10.4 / 16.7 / 13.7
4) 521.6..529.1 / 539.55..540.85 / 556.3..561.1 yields 0.06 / 13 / 16.3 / 14.5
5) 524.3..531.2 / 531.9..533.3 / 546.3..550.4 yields 0.04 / 13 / 16.3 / 13.8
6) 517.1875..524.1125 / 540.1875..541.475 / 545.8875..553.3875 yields 0.11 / 10.3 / 16.4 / 14.6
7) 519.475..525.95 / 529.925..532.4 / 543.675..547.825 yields -0.08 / 12.3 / 15.5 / 13.5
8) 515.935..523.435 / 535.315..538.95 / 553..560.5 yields -0.19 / 9.8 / 16.7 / 13.1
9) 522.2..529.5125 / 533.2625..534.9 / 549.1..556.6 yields 0.00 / 13.1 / 17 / 14.2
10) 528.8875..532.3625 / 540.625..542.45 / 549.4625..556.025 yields 0.08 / 14.2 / 17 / 15.6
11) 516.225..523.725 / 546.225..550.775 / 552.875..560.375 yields -0.07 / 9.91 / 16.8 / 15.3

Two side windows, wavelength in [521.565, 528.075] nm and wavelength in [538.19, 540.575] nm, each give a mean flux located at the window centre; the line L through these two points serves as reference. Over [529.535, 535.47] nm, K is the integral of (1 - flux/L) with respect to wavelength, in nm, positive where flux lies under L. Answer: 0.05 nm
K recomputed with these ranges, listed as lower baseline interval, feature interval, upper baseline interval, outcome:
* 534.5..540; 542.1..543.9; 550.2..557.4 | 0.14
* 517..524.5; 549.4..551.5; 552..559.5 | 0.01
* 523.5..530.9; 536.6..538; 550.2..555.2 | 0.00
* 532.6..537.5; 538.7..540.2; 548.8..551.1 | 0.00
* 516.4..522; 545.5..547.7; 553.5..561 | -0.18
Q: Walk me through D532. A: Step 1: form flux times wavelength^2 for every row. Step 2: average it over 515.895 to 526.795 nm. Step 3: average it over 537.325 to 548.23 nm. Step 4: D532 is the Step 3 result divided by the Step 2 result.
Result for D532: 1.52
